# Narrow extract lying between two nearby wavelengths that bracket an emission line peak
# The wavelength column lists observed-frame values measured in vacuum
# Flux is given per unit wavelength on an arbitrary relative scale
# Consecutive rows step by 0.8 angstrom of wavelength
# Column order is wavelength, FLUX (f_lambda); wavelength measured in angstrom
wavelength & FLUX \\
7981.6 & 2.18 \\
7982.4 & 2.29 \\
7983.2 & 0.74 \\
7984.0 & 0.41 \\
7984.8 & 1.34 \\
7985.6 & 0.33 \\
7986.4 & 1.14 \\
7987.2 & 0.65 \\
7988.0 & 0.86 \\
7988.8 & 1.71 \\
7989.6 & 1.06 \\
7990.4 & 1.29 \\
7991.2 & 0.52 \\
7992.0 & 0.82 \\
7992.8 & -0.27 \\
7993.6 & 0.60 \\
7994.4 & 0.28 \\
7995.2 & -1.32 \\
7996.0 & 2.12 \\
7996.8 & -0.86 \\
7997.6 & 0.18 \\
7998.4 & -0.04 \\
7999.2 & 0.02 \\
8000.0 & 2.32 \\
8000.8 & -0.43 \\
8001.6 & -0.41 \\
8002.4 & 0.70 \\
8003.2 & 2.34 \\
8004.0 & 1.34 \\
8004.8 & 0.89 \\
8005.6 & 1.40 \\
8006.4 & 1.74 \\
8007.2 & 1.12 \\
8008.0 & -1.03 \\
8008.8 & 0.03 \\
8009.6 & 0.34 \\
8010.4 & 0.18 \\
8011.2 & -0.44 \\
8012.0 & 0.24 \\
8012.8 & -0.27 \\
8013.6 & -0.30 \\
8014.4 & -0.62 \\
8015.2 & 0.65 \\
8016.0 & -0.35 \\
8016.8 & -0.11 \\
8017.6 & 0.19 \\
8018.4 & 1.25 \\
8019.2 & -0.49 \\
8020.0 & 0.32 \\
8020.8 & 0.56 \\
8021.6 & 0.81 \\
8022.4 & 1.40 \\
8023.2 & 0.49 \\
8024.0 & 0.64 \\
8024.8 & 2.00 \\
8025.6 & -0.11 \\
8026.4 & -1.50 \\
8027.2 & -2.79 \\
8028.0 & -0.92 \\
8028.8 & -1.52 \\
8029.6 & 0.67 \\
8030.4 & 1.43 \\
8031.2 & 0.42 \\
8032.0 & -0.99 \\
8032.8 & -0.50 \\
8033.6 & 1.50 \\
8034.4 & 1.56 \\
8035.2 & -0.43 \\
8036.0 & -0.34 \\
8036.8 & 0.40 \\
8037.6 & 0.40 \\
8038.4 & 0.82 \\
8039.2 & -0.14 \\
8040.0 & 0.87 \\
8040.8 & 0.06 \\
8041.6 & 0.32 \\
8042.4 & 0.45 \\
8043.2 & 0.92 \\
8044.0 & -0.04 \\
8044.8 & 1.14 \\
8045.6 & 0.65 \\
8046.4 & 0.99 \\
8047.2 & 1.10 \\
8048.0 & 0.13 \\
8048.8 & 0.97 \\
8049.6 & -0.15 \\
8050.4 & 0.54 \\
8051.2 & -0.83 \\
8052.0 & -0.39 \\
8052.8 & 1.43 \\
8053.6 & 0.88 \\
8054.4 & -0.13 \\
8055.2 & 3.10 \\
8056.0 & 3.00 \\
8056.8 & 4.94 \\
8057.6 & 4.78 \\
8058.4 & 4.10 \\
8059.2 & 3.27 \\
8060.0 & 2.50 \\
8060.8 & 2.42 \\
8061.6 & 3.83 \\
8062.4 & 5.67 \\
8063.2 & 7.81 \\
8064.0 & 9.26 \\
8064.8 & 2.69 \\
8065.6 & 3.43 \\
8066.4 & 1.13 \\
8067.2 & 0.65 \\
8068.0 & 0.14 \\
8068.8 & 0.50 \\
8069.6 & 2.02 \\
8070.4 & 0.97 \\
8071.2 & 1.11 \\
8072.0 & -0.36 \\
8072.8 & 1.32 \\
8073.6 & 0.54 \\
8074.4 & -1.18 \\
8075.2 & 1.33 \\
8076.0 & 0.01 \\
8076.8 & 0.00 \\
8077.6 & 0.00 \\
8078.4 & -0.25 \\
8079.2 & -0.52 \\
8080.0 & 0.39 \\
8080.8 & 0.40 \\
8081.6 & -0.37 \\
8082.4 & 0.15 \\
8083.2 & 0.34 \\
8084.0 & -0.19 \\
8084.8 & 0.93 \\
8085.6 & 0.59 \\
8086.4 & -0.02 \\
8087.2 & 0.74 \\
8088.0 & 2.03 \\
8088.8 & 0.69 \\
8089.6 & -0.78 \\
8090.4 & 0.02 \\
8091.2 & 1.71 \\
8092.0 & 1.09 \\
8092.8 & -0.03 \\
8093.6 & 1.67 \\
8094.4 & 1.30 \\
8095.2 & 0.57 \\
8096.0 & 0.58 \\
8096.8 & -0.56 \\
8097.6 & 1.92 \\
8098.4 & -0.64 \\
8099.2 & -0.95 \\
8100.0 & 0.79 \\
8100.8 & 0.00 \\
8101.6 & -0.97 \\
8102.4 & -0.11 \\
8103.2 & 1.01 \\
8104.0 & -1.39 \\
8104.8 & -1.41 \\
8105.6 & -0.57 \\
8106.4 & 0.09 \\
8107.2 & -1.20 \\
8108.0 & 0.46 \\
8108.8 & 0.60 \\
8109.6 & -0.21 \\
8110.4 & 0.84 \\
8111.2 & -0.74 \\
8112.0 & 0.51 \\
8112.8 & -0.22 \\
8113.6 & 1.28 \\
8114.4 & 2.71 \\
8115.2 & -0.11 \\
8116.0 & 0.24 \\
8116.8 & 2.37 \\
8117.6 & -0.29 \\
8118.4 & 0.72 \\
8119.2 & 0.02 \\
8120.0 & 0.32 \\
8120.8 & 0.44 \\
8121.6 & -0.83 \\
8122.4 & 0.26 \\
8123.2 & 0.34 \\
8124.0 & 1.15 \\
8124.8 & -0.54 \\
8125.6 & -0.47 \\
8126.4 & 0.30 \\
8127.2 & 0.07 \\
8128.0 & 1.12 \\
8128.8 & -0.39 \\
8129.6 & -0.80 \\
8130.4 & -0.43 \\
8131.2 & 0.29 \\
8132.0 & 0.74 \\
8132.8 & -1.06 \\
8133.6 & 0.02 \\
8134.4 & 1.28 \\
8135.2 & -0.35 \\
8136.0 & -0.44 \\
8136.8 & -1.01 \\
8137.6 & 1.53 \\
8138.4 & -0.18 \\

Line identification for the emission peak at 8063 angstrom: [O II]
